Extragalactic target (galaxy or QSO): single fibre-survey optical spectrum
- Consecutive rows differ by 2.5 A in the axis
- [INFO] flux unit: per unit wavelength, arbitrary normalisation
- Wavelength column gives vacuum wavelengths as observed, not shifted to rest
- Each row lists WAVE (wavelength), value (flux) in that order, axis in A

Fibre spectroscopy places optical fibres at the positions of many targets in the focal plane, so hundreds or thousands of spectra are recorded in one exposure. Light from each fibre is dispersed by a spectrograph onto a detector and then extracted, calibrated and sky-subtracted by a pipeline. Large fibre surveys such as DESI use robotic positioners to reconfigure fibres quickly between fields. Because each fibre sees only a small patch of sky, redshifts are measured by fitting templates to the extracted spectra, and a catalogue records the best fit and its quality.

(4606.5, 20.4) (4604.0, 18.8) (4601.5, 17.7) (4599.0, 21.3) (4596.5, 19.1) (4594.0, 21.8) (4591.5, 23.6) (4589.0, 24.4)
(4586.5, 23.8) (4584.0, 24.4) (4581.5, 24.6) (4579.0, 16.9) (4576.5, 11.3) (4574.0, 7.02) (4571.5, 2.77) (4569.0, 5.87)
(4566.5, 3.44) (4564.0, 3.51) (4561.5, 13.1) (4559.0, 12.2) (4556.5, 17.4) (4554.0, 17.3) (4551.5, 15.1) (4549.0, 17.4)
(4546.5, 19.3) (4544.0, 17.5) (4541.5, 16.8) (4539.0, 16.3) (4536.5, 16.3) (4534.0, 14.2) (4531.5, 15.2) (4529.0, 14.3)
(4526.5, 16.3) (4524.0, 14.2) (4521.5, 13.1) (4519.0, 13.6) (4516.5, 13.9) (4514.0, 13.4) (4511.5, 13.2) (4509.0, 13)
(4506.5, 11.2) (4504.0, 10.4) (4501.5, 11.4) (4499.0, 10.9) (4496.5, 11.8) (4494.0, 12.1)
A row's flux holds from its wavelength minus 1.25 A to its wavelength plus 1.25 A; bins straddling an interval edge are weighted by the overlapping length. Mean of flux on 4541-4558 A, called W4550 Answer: 17.2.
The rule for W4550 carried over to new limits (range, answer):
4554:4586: 12.4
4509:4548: 15.1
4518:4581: 13.4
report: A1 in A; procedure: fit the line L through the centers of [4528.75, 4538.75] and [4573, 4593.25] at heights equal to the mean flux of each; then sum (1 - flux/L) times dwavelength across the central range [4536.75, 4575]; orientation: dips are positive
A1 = 9.8 A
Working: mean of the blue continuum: 15.2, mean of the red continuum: 19.7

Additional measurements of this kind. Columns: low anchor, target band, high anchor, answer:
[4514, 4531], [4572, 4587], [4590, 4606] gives 1.7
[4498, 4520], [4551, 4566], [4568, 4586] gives 1.0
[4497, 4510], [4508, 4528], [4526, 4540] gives -0.8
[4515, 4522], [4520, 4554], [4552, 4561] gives -3.3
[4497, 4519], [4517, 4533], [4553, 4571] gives -4.0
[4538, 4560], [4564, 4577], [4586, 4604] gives 9.2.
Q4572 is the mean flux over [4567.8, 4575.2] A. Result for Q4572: 5.2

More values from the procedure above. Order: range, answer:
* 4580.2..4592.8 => 24.1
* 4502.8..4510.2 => 11.5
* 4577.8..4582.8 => 20.8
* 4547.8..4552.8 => 16.2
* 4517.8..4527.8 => 14.3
